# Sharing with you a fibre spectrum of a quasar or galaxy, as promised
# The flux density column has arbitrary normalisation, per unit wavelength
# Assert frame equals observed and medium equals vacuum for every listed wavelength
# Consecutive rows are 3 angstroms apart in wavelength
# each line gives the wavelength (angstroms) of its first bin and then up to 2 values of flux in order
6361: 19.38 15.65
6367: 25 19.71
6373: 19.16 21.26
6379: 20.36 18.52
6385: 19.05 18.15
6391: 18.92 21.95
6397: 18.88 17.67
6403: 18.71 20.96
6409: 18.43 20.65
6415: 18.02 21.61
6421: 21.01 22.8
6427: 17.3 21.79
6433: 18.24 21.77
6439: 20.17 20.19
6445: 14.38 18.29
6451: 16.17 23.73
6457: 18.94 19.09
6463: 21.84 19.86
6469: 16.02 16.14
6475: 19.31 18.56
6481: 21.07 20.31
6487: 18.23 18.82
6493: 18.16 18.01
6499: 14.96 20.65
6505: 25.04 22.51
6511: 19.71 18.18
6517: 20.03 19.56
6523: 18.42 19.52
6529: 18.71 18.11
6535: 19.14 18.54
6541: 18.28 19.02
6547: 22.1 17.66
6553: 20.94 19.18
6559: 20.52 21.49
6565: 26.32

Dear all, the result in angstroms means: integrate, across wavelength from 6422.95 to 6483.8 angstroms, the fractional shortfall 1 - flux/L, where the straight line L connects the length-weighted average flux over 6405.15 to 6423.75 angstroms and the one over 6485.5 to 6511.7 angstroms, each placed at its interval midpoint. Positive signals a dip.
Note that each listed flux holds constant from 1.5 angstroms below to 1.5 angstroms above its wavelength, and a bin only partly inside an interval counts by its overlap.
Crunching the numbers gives 2.02 angstroms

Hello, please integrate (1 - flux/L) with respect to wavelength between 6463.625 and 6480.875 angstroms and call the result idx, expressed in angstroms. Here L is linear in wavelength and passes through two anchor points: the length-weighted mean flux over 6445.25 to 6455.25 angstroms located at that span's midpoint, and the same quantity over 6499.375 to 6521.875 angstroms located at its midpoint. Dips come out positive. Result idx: 0.8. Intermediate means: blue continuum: 18.7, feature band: 18.4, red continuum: 20.5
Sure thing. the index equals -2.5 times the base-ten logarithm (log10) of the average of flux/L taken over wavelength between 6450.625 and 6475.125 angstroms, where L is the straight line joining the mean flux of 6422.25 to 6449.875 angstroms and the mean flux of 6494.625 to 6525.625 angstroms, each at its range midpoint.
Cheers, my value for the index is 0.02 mag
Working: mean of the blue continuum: 19.4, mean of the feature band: 19.1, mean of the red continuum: 19.7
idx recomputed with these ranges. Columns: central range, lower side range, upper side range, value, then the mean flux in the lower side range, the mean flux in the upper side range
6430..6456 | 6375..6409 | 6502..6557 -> 0.4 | 19.4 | 19.7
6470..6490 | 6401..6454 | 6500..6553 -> 0.8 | 19.5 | 19.7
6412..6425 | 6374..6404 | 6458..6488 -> -1.0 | 19.4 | 19.1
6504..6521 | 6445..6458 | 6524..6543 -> -1.8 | 18.7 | 18.7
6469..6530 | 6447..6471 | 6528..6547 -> -0.6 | 19.2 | 18.9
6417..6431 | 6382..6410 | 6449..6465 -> -1.0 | 19.2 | 19.9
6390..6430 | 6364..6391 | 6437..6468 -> -0.5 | 19.8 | 19.3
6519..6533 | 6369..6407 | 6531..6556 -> 0.3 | 19.5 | 19.2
